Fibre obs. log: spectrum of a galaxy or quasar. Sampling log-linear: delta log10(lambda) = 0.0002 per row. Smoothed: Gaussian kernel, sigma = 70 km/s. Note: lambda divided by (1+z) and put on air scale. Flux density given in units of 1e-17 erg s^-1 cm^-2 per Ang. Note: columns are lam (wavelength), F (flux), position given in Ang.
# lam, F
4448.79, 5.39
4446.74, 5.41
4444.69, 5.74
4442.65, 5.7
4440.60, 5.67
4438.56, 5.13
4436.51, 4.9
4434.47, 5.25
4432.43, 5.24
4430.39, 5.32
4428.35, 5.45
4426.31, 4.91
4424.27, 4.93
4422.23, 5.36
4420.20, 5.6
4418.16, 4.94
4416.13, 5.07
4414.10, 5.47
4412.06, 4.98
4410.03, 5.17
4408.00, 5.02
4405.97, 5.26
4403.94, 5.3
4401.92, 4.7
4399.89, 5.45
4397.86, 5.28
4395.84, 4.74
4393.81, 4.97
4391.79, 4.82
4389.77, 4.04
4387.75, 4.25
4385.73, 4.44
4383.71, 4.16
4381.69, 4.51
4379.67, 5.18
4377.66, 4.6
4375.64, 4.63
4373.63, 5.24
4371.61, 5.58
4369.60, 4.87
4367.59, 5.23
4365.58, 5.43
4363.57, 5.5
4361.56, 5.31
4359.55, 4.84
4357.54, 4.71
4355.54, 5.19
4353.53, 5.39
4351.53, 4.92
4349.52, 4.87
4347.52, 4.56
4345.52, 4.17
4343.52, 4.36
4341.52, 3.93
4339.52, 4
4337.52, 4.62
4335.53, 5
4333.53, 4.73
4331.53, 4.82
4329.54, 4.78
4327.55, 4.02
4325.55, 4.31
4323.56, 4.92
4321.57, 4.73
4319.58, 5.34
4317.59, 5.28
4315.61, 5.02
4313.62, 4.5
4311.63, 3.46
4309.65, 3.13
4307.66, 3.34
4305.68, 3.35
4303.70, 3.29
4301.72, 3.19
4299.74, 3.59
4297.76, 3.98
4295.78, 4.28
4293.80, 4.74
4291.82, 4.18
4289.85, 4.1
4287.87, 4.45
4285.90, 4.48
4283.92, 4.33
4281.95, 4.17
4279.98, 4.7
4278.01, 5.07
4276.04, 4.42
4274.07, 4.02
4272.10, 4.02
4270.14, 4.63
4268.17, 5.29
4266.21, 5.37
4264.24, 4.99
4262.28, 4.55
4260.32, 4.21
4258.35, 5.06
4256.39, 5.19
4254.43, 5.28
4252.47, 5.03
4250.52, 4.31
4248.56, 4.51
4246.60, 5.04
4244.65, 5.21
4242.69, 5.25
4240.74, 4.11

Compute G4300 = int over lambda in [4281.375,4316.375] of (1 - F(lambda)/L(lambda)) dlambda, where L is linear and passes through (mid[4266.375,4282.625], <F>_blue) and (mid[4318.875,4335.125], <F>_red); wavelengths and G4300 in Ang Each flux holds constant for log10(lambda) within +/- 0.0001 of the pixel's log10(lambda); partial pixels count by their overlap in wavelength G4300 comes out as 5.09 Ang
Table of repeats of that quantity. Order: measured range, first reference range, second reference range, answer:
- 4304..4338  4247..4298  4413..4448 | 2.9 Ang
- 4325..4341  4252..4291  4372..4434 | 0.9 Ang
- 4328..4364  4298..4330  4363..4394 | -2.1 Ang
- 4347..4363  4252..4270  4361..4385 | 0.0 Ang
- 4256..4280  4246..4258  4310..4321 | 0.5 Ang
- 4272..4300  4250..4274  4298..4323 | 0.6 Ang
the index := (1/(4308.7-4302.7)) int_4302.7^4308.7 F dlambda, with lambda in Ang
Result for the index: 3.33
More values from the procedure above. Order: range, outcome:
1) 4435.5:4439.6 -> 5.02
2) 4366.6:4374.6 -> 5.23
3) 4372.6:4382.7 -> 4.83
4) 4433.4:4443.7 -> 5.33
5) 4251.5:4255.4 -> 5.15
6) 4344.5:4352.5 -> 4.63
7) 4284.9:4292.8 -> 4.3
